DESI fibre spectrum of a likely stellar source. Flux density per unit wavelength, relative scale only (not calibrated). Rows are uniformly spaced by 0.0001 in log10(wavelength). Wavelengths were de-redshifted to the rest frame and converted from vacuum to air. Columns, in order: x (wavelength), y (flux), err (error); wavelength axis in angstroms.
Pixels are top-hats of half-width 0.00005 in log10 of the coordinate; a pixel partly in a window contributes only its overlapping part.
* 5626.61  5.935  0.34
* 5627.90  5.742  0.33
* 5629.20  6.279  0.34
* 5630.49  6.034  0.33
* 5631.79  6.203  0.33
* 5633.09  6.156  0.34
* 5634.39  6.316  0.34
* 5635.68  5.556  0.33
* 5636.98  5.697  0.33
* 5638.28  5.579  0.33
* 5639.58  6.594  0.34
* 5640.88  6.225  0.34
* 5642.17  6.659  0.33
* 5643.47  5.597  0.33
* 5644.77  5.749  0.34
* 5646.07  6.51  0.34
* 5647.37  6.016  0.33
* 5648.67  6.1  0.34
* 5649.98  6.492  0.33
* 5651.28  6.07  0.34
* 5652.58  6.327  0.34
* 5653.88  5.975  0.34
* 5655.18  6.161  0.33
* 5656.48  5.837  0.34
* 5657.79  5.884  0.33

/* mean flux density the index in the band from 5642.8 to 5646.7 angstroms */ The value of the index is 5.95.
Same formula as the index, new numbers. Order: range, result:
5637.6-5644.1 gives 6.13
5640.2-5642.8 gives 6.46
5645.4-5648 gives 6.26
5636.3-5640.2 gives 5.94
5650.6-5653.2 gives 6.21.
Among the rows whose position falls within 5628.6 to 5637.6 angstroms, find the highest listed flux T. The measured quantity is 6.316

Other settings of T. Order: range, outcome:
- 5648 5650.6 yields 6.492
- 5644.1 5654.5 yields 6.51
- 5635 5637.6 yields 5.697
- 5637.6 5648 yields 6.659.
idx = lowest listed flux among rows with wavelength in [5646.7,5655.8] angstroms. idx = 5.975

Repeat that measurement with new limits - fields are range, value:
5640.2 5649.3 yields 5.597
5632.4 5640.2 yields 5.556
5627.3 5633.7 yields 5.742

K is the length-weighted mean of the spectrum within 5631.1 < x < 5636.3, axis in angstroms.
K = 6.06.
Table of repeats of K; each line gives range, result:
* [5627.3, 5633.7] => 6.08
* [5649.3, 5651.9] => 6.26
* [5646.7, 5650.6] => 6.19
